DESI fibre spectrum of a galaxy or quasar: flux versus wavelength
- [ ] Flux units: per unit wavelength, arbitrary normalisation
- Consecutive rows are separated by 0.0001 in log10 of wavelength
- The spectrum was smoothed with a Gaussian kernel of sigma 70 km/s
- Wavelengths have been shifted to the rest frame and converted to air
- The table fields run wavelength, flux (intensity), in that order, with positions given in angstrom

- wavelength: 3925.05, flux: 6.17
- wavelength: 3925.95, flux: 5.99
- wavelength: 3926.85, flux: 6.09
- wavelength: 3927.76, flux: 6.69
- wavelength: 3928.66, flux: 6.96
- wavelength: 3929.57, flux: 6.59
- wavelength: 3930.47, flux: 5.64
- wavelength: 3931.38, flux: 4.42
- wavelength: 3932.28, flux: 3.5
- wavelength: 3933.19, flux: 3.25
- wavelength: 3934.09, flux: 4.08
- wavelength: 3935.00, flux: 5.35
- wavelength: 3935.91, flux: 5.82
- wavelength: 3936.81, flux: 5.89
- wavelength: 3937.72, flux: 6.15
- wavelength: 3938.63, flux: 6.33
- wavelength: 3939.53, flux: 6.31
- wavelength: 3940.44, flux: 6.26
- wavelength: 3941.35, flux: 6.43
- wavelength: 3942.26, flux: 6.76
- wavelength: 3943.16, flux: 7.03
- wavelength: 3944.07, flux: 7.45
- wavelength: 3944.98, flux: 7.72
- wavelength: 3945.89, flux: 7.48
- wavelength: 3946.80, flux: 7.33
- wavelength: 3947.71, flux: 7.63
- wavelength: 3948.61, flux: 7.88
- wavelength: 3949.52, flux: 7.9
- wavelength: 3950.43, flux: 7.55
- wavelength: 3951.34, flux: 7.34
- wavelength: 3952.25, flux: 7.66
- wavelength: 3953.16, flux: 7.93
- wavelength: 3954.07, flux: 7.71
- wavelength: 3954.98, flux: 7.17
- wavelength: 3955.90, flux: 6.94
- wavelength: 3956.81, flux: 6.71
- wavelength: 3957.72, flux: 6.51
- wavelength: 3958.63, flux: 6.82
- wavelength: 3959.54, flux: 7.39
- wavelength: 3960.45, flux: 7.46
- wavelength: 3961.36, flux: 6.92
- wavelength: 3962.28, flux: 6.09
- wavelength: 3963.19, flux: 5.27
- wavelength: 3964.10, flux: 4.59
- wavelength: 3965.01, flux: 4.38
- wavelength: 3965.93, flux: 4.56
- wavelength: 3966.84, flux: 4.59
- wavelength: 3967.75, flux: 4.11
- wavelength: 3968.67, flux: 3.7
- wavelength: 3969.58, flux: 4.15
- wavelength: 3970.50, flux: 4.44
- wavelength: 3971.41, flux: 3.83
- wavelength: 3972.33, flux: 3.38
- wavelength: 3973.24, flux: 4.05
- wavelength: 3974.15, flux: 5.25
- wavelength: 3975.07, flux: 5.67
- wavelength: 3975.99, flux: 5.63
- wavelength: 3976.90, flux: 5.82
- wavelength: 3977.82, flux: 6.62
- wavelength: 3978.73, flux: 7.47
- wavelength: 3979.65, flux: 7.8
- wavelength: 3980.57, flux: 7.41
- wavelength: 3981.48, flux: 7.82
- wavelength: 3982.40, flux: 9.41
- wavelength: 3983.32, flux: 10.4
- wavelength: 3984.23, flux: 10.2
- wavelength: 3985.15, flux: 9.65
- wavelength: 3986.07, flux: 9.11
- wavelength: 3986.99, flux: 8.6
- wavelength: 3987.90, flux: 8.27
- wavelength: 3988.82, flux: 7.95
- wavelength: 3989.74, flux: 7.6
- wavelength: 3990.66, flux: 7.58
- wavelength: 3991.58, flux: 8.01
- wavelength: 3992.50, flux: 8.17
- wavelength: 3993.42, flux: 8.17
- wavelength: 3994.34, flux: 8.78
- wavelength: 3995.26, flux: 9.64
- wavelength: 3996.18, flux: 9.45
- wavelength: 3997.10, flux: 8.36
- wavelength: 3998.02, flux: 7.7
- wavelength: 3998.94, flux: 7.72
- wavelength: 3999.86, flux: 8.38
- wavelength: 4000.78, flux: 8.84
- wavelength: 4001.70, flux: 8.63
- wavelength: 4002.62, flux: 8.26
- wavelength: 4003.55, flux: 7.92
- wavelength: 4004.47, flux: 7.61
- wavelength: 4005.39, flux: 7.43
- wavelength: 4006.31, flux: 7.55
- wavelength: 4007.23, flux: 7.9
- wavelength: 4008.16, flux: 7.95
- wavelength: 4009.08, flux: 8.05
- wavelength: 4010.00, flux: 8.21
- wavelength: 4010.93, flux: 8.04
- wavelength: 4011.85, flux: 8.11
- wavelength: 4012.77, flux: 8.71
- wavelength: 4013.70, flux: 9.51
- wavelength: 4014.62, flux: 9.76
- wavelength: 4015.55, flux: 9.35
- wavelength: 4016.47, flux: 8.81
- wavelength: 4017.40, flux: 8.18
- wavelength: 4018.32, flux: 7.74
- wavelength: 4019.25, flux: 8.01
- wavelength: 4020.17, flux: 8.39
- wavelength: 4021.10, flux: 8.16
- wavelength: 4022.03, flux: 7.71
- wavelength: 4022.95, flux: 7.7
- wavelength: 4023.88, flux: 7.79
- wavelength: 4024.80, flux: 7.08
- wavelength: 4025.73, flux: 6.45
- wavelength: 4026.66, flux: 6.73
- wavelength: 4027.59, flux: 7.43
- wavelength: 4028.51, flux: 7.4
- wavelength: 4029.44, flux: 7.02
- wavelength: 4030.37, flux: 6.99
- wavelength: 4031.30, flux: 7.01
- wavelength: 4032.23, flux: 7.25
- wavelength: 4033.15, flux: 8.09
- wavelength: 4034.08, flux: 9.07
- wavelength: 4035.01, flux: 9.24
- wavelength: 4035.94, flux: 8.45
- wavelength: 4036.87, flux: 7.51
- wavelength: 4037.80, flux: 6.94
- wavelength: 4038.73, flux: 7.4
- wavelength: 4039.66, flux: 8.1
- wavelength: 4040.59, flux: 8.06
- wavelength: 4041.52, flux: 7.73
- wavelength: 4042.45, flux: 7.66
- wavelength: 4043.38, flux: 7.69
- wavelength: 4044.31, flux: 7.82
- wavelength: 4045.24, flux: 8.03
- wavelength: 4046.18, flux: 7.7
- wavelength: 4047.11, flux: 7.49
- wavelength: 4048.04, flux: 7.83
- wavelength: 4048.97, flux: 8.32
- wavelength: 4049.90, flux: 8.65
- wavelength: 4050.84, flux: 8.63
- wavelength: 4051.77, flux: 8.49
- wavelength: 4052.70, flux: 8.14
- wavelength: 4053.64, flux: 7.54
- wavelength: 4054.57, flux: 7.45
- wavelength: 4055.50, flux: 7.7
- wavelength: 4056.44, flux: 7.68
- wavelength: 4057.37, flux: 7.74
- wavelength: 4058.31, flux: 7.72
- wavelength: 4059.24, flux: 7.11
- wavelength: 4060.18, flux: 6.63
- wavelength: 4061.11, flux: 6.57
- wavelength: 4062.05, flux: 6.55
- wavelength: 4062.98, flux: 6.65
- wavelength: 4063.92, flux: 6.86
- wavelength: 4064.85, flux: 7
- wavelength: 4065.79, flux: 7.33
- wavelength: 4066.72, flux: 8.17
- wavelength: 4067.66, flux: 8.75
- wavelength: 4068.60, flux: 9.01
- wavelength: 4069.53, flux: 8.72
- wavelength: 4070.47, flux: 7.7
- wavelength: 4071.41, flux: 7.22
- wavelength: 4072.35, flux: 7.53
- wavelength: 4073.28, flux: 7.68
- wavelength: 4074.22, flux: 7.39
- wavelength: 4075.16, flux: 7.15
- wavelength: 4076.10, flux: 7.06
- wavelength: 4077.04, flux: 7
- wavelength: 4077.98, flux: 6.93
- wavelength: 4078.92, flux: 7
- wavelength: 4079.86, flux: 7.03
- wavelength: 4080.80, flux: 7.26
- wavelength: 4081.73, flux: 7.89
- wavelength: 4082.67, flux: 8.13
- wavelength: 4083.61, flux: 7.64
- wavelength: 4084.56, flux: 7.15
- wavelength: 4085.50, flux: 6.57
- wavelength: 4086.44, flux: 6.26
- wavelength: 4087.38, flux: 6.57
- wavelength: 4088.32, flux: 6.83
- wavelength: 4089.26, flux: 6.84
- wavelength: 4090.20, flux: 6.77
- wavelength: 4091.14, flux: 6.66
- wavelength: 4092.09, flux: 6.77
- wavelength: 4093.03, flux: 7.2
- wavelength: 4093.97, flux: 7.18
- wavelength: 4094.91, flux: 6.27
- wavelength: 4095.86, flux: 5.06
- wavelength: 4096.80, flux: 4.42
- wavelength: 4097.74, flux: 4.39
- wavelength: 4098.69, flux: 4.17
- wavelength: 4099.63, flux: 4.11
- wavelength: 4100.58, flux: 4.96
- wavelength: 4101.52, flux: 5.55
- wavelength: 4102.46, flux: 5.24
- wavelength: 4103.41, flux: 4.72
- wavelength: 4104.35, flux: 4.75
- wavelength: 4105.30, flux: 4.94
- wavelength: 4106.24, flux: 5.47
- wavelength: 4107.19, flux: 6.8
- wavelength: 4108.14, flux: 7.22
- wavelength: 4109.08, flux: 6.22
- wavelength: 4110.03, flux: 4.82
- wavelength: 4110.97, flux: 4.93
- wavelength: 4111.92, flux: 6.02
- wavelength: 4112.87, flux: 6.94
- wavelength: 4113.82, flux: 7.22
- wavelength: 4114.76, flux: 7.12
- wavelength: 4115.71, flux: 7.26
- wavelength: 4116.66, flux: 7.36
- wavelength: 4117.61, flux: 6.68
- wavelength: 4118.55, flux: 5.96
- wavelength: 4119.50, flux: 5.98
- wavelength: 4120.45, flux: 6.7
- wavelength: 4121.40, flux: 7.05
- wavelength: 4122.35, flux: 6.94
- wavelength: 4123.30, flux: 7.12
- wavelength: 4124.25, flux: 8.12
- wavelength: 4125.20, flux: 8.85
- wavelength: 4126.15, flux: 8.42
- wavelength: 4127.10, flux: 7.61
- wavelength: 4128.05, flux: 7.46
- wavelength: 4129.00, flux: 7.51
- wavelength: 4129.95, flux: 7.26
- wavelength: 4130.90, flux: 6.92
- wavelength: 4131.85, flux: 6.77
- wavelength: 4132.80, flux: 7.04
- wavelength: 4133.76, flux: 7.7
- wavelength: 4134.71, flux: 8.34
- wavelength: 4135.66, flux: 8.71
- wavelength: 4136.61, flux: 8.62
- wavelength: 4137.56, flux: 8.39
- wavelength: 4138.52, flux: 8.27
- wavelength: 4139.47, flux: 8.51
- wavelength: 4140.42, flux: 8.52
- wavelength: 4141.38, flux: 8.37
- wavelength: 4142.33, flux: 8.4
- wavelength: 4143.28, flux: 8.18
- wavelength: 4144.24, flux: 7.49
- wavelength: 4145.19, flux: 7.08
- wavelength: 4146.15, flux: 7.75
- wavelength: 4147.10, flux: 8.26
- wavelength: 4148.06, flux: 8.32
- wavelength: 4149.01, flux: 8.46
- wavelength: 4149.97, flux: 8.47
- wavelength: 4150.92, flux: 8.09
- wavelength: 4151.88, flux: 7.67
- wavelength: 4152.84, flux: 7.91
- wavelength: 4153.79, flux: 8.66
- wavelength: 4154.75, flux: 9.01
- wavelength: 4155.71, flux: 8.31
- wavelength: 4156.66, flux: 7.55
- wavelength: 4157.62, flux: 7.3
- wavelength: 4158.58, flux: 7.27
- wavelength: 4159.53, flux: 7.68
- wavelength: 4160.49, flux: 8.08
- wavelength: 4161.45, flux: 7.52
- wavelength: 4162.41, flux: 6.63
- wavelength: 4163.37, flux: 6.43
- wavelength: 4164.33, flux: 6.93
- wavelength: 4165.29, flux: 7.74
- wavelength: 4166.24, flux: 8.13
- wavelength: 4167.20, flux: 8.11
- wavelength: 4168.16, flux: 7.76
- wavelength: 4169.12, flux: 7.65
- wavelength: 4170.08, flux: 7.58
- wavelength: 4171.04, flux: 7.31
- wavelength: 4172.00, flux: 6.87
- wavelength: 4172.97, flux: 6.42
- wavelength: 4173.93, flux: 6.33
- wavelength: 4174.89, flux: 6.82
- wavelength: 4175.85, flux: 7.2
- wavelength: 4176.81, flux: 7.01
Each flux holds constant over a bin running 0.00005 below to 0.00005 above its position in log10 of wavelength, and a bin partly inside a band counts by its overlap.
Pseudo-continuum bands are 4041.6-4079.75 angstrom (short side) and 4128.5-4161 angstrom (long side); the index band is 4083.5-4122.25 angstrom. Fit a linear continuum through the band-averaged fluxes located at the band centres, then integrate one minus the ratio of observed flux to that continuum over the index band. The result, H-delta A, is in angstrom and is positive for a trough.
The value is 8.3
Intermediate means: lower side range 7.6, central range 6.11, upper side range 7.97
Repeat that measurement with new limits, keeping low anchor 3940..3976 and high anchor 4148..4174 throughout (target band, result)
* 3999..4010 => -2.5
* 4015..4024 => -2.1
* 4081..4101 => 2.4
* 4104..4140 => 1.6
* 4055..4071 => -1.3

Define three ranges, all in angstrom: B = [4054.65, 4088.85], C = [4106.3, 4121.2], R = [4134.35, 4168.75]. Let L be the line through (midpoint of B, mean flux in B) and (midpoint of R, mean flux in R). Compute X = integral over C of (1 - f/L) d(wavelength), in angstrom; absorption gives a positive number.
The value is 2.3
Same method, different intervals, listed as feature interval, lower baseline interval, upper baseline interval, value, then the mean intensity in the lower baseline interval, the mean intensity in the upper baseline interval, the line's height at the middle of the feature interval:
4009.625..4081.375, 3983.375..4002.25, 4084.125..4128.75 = -2.0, 8.58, 6.34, 7.54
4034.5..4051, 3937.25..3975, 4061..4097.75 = -2.8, 6.21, 7.07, 6.81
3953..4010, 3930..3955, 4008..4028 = 1.7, 6.49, 8.09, 7.32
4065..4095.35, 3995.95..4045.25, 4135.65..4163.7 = 2.6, 7.98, 7.99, 7.98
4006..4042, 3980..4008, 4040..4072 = 0.6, 8.41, 7.72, 8.07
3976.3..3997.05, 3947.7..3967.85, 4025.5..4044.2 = -4.0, 6.59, 7.63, 6.98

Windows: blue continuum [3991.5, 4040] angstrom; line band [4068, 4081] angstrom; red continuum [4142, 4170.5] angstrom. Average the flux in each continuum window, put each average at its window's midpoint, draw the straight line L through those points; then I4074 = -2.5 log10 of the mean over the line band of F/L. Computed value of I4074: 0.065 mag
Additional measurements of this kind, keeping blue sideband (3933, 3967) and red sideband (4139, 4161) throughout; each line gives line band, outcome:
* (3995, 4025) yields -0.18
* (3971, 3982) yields 0.14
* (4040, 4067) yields -0.04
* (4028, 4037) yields -0.09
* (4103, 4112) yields 0.35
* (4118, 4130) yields 0.08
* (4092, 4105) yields 0.40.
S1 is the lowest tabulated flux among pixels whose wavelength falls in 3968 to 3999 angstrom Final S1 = 3.38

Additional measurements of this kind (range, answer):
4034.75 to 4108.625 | 4.11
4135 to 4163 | 6.63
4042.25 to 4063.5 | 6.55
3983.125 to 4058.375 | 6.45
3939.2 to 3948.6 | 6.26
